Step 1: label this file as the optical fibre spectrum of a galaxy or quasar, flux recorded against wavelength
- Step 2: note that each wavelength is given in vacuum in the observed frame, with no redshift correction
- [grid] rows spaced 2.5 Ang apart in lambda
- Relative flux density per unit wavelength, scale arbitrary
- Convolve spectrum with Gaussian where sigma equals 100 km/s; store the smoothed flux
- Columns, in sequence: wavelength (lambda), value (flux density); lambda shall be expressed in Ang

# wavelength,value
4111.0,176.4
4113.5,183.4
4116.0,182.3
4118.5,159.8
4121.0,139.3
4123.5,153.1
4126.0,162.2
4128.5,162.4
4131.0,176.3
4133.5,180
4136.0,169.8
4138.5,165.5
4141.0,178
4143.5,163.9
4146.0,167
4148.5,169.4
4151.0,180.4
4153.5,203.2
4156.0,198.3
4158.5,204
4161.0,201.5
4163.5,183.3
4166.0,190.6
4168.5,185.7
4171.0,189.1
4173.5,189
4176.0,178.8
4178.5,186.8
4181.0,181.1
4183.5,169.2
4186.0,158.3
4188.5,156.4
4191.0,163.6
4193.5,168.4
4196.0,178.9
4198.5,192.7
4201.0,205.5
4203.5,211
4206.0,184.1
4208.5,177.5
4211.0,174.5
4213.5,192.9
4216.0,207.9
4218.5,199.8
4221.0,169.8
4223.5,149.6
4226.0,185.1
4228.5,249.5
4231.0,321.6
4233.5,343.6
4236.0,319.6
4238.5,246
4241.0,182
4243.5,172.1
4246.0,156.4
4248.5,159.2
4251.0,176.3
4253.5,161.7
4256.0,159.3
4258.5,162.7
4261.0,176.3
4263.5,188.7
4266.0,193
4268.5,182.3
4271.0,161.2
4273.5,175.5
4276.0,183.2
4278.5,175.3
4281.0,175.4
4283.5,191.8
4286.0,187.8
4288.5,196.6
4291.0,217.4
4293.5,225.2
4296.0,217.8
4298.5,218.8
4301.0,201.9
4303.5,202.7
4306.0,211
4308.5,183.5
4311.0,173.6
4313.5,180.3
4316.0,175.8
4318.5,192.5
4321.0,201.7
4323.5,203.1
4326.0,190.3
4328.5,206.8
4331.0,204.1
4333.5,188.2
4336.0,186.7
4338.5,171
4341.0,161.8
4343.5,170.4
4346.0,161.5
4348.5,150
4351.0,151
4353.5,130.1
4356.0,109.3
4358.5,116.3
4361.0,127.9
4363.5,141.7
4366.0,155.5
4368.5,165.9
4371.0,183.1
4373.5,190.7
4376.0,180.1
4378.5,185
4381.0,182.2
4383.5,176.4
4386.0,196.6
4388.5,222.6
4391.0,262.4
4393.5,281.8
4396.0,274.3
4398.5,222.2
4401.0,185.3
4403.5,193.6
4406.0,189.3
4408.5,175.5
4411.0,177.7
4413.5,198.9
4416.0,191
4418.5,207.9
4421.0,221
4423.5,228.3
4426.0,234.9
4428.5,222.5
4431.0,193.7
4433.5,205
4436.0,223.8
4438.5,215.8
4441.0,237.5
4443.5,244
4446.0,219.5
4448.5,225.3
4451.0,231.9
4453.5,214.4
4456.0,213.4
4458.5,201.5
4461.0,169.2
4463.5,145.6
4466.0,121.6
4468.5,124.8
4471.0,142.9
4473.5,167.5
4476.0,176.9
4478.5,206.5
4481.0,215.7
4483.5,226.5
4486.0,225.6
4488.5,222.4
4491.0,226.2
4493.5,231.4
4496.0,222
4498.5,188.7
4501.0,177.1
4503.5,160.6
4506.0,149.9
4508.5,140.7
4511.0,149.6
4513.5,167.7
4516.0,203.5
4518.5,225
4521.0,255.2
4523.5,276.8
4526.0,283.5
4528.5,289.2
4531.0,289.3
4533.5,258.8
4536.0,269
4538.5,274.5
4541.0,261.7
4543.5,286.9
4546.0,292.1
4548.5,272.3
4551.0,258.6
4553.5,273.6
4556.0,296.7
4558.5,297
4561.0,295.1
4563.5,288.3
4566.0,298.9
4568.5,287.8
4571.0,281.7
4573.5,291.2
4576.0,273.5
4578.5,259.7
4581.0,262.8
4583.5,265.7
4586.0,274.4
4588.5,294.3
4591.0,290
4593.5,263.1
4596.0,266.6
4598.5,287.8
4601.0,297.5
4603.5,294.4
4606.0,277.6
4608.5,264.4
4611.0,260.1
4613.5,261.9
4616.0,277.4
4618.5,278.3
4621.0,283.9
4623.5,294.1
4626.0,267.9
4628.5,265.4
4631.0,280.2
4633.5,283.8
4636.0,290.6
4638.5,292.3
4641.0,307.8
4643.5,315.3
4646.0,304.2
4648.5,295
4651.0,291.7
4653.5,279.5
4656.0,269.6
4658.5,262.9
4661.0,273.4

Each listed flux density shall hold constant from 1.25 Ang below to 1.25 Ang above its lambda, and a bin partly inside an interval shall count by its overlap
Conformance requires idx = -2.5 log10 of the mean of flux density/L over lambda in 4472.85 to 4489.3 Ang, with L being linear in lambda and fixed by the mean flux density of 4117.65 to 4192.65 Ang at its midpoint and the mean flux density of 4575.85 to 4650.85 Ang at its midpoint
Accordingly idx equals 0.21 mag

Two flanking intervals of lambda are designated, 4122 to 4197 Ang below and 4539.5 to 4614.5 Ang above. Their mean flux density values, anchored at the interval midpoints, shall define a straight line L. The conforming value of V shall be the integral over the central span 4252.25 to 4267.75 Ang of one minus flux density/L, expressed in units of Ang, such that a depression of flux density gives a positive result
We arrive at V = 2.1 Ang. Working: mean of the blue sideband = 177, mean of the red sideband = 279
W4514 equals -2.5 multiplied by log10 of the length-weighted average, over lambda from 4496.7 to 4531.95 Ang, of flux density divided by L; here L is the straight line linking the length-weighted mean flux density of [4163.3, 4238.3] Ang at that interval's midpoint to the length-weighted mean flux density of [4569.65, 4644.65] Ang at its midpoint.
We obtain 0.24 mag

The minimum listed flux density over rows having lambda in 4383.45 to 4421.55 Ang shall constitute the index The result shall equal 175.5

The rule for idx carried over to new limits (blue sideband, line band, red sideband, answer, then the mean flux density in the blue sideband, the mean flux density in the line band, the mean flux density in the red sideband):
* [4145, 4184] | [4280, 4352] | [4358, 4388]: -0.09 mag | 187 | 190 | 169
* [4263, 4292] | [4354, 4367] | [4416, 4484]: 0.43 mag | 185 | 130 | 201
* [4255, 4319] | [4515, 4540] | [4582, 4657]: -0.03 mag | 189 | 263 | 282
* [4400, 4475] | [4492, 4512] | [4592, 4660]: 0.26 mag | 197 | 178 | 282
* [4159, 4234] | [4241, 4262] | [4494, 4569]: 0.21 mag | 193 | 166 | 246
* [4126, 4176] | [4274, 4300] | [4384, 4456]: 0.01 mag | 181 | 198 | 217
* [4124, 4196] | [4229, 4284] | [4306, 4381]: -0.14 mag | 178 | 199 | 171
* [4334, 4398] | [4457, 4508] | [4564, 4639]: 0.23 mag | 178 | 185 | 279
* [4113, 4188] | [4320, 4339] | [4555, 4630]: 0.12 mag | 177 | 195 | 280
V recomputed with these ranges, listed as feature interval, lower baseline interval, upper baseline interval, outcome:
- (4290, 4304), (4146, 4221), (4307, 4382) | -3.2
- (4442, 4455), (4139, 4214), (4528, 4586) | 1.3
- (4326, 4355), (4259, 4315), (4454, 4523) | 2.9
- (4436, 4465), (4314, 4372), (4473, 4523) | -3.3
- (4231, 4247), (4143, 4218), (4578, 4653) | -3.9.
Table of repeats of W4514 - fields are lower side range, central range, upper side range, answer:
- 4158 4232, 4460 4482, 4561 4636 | 0.470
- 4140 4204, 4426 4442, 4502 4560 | 0.051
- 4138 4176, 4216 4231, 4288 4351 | -0.088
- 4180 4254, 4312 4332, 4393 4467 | 0.049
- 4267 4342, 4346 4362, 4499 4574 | 0.463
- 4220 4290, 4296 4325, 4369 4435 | 0.024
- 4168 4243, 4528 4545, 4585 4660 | -0.039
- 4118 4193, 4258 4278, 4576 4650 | 0.133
